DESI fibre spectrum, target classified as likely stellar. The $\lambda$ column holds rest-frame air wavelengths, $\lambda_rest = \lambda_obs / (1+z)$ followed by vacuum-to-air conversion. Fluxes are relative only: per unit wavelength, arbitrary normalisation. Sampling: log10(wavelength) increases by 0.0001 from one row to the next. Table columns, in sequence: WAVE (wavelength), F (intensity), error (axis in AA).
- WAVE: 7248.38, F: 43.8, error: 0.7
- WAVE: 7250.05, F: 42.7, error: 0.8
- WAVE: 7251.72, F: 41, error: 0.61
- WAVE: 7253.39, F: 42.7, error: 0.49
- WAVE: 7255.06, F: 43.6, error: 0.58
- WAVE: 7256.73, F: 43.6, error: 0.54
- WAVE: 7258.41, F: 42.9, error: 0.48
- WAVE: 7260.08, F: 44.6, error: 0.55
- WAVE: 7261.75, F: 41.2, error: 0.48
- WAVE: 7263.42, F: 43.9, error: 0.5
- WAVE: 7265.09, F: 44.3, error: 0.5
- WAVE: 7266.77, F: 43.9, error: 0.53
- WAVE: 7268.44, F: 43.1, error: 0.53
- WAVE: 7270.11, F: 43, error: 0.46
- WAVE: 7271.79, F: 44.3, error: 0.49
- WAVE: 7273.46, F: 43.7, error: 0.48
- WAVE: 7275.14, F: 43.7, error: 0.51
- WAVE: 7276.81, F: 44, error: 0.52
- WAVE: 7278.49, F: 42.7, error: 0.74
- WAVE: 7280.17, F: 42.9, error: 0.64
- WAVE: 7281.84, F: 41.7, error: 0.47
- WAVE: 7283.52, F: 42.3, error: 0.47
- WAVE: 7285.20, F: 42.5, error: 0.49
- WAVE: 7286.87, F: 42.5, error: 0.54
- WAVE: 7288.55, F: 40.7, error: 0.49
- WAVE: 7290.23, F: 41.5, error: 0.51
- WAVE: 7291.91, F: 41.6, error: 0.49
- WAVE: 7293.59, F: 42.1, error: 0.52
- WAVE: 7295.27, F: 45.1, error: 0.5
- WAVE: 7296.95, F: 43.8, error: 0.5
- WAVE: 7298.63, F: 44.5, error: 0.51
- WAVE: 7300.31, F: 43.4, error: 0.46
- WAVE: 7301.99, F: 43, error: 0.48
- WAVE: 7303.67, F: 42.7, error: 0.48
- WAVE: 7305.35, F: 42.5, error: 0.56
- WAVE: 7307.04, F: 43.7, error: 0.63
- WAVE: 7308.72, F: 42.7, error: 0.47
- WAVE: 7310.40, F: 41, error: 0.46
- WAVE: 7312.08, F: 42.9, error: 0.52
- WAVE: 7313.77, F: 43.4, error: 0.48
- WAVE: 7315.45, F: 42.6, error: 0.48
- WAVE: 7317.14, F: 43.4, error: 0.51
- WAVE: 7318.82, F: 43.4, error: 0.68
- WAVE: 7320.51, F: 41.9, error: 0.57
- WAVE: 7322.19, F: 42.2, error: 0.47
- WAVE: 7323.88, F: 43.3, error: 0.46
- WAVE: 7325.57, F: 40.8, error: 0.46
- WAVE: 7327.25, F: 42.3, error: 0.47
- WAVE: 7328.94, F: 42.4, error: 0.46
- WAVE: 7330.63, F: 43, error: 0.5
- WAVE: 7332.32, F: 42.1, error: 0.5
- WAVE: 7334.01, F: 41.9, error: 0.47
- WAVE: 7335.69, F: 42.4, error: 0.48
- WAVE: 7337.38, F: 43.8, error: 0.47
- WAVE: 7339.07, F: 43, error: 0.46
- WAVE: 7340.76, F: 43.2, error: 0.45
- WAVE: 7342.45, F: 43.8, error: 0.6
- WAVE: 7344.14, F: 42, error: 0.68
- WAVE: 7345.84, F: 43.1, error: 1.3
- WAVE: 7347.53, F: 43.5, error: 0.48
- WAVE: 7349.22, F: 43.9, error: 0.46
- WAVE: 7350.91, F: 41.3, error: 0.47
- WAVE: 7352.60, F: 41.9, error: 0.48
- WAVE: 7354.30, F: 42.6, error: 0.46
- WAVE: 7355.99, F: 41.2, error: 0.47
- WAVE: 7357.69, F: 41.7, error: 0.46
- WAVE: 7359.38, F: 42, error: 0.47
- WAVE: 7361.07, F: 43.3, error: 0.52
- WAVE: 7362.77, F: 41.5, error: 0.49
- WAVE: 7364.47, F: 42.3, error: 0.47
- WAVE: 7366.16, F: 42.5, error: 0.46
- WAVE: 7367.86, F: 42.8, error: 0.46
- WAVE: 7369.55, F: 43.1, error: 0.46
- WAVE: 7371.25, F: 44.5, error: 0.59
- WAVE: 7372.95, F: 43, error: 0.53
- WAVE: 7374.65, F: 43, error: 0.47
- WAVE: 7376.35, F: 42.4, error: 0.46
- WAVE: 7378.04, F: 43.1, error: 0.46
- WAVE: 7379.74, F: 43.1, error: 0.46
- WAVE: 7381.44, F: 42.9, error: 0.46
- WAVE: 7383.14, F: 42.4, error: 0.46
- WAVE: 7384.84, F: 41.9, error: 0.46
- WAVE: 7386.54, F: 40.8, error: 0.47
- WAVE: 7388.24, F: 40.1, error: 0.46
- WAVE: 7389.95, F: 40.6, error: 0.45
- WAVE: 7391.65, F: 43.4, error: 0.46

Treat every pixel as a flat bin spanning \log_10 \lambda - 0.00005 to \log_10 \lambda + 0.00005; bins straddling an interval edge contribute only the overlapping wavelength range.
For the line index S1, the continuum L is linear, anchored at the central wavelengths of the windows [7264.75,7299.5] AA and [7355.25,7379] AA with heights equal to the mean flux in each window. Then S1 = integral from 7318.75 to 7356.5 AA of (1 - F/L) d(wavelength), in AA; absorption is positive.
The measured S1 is 0.2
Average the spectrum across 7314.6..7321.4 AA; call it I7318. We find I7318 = 42.9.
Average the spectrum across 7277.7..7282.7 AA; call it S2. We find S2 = 42.4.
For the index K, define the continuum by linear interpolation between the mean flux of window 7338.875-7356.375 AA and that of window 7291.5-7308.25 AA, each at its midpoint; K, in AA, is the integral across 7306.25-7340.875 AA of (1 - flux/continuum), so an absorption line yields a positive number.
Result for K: 0.3 AA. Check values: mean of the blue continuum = 43.3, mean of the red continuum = 42.7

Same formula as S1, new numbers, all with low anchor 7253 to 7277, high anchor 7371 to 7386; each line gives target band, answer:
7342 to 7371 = 0.3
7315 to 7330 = 0.2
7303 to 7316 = 0.2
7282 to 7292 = 0.3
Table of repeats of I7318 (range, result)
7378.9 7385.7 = 42.6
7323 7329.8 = 42.2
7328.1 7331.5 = 42.6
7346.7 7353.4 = 42.7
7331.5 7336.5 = 42.2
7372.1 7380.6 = 42.9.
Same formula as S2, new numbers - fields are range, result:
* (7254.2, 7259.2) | 43.3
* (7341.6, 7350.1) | 43.2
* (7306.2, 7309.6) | 43.2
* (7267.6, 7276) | 43.6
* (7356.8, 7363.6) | 42.1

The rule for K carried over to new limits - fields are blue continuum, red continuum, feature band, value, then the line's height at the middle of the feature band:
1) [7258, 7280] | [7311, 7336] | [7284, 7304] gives 0.12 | 43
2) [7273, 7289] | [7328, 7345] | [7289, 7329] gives -0.03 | 42.7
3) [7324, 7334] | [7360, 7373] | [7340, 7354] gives -0.11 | 42.5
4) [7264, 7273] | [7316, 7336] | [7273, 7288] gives 0.22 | 43.5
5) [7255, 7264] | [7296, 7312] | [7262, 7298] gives 0.14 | 43.2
